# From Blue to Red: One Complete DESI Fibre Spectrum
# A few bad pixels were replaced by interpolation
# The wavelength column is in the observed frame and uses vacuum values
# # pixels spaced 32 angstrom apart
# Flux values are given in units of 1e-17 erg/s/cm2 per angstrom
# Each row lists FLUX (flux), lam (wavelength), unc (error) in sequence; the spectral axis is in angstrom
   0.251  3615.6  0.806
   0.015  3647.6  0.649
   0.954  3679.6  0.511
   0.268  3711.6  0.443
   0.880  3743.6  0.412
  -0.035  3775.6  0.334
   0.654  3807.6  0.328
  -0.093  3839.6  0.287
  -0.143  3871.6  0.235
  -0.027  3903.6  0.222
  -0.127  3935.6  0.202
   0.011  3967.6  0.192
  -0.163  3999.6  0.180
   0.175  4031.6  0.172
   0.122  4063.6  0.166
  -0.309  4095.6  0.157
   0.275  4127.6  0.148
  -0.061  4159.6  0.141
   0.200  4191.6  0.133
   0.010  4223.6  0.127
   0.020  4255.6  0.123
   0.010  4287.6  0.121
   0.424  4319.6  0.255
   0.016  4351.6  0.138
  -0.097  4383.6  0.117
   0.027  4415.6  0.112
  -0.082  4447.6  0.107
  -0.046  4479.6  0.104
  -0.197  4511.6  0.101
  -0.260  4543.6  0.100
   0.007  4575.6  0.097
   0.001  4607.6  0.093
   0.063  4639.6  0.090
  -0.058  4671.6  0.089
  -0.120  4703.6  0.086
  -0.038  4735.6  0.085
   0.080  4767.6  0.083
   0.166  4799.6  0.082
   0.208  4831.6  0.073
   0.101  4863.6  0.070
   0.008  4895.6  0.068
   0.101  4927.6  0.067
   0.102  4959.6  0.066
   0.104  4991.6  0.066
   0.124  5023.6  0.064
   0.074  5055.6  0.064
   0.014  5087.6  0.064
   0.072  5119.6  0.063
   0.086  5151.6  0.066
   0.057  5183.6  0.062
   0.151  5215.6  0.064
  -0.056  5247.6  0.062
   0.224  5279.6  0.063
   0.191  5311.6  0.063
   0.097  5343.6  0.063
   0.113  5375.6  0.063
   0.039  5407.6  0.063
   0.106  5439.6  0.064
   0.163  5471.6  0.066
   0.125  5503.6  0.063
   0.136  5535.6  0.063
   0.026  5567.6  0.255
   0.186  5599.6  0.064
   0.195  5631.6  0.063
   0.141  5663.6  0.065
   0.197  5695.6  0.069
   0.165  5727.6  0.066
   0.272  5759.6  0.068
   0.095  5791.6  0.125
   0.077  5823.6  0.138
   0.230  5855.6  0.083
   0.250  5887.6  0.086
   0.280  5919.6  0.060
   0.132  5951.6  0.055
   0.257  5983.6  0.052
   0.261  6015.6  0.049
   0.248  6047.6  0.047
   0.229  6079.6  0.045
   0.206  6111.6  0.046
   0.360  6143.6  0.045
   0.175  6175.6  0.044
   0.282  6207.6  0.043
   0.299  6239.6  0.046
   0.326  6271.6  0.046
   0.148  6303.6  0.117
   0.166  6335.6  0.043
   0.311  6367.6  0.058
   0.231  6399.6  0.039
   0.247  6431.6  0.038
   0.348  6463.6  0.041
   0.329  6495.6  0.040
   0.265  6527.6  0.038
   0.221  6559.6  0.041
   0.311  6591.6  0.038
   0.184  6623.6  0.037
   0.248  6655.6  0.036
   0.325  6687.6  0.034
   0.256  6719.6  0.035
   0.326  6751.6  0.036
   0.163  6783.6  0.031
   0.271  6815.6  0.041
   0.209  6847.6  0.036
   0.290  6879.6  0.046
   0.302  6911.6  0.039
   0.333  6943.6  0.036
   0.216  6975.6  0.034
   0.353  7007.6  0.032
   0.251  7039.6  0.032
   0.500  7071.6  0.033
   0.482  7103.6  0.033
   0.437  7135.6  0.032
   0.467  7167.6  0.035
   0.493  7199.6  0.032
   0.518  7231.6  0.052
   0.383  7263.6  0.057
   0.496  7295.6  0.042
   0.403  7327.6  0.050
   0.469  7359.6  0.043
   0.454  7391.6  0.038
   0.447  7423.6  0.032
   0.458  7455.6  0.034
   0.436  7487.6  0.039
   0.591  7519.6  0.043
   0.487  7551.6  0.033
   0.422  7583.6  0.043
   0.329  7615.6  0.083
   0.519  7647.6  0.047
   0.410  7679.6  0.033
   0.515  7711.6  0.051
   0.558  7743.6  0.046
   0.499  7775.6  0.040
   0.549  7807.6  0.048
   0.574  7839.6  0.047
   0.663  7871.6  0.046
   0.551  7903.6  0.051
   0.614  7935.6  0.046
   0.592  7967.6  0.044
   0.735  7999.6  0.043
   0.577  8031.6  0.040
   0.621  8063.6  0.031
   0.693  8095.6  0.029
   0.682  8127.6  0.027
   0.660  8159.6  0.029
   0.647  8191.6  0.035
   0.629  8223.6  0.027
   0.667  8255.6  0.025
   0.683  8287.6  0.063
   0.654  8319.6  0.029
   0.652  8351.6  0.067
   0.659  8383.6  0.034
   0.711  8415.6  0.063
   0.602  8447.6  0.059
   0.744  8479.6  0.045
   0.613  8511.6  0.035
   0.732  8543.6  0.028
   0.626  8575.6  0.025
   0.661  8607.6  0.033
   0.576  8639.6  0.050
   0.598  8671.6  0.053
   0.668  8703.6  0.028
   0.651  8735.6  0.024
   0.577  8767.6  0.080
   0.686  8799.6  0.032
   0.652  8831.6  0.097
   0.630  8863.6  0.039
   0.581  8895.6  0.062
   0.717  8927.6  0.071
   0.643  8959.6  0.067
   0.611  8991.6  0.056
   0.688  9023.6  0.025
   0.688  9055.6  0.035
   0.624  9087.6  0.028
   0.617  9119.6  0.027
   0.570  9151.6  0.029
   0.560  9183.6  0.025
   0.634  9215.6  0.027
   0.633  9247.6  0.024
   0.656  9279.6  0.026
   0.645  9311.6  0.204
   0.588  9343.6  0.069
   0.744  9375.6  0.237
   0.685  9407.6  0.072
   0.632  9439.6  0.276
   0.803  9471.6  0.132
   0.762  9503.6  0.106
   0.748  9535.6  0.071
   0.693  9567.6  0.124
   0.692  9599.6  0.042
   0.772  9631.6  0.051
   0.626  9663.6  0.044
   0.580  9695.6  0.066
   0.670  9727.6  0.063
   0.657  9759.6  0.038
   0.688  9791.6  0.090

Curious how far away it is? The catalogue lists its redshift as 0.77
